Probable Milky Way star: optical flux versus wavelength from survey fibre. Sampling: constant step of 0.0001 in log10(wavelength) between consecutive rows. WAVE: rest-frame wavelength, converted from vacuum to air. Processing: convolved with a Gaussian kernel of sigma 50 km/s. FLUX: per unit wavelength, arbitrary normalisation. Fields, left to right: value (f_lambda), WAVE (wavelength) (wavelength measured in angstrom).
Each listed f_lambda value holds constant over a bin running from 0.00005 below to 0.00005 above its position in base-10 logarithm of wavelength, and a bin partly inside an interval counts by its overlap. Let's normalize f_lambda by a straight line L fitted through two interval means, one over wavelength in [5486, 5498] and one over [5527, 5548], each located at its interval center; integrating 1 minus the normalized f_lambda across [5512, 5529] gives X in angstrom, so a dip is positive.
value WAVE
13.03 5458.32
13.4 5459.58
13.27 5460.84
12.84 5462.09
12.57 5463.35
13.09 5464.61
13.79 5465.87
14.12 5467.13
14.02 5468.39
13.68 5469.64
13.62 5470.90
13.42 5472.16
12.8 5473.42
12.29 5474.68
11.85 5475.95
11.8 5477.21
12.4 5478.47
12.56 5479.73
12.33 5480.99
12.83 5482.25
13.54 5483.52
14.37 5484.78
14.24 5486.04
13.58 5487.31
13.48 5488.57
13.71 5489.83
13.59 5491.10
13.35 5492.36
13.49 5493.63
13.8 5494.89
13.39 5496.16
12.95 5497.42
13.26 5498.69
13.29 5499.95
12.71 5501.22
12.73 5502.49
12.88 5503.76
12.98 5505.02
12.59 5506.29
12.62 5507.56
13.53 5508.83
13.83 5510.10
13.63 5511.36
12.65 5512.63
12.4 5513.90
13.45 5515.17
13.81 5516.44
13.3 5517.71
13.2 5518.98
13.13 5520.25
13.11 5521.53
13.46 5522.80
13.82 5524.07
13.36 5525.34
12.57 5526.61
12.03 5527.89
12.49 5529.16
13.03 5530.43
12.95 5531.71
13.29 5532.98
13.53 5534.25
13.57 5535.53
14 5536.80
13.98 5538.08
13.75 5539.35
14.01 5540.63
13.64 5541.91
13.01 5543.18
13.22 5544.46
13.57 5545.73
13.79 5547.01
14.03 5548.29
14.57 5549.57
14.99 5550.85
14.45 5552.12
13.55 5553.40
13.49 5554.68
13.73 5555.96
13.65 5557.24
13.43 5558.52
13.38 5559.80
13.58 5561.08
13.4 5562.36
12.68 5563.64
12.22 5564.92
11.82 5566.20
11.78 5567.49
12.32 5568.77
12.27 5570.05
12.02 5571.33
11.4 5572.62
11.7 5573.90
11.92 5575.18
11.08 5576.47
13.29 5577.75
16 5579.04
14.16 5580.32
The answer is 0.4 angstrom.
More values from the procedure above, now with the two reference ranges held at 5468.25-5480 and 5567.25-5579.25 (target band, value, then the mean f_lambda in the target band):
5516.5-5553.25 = -3.0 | 13.5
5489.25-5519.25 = -1.4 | 13.2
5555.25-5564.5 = -0.8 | 13.4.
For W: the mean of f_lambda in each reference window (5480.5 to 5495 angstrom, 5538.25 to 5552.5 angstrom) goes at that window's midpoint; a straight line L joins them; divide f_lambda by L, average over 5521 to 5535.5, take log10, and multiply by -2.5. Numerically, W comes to 0.058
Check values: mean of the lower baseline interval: 13.5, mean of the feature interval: 13.1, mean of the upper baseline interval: 13.9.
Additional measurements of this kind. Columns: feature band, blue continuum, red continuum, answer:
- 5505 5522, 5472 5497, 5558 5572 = -0.02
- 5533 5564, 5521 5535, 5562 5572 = -0.09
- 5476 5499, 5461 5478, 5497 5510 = -0.02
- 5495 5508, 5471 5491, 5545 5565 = 0.02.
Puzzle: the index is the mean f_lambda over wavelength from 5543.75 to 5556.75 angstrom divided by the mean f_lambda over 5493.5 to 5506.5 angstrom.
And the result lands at 1.1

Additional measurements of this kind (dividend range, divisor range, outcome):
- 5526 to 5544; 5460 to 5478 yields 1.01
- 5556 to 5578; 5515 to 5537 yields 0.95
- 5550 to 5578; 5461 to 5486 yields 0.98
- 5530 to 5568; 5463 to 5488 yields 1.02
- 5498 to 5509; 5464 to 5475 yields 0.96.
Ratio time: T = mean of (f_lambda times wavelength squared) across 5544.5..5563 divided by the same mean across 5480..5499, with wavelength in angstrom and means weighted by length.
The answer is 1.05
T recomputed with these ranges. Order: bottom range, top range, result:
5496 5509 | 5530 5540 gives 1.06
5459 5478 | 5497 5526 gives 1.02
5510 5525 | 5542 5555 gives 1.05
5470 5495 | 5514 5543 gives 1.03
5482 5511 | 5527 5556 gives 1.03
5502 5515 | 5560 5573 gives 0.97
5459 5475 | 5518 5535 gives 1.00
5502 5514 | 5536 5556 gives 1.08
